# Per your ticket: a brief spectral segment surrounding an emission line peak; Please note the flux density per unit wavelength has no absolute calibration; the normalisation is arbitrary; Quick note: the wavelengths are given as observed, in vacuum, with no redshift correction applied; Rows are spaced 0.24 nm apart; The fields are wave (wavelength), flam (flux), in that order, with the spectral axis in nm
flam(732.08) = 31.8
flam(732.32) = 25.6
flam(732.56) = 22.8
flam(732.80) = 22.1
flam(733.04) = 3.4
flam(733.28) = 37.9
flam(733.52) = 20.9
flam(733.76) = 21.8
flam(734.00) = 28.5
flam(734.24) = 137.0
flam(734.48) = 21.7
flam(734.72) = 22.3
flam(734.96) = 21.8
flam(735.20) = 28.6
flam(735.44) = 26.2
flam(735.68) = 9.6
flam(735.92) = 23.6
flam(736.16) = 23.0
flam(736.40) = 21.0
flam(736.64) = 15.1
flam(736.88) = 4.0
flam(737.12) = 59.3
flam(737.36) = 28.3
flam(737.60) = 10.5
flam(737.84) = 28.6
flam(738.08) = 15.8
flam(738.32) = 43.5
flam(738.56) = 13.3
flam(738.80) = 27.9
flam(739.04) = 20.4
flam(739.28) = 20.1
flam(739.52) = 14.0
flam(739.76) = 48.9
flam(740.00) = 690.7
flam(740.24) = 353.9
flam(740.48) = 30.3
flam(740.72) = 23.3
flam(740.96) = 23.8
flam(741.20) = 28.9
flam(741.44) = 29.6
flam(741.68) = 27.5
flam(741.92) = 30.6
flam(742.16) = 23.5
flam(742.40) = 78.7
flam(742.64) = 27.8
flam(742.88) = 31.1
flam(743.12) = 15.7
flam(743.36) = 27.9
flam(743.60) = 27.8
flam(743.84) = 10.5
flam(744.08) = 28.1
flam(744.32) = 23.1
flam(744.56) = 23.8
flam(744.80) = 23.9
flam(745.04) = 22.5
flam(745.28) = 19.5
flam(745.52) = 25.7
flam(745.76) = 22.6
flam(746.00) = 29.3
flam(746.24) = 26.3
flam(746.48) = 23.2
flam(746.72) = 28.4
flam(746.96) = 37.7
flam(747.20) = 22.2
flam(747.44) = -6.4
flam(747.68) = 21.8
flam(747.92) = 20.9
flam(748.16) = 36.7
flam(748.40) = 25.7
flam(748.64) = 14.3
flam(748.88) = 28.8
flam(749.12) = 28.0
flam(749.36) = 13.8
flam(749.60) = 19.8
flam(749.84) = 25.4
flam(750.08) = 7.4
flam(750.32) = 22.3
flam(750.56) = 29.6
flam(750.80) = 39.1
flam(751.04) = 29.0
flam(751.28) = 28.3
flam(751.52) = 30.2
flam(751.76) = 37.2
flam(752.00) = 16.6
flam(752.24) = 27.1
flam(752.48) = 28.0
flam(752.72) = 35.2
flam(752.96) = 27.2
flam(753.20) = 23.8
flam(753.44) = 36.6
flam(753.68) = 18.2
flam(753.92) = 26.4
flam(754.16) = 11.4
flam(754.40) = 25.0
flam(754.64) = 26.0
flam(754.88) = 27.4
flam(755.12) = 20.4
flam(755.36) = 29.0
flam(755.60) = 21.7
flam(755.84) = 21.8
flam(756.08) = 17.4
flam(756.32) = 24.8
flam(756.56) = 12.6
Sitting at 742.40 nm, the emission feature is [N II] 6583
